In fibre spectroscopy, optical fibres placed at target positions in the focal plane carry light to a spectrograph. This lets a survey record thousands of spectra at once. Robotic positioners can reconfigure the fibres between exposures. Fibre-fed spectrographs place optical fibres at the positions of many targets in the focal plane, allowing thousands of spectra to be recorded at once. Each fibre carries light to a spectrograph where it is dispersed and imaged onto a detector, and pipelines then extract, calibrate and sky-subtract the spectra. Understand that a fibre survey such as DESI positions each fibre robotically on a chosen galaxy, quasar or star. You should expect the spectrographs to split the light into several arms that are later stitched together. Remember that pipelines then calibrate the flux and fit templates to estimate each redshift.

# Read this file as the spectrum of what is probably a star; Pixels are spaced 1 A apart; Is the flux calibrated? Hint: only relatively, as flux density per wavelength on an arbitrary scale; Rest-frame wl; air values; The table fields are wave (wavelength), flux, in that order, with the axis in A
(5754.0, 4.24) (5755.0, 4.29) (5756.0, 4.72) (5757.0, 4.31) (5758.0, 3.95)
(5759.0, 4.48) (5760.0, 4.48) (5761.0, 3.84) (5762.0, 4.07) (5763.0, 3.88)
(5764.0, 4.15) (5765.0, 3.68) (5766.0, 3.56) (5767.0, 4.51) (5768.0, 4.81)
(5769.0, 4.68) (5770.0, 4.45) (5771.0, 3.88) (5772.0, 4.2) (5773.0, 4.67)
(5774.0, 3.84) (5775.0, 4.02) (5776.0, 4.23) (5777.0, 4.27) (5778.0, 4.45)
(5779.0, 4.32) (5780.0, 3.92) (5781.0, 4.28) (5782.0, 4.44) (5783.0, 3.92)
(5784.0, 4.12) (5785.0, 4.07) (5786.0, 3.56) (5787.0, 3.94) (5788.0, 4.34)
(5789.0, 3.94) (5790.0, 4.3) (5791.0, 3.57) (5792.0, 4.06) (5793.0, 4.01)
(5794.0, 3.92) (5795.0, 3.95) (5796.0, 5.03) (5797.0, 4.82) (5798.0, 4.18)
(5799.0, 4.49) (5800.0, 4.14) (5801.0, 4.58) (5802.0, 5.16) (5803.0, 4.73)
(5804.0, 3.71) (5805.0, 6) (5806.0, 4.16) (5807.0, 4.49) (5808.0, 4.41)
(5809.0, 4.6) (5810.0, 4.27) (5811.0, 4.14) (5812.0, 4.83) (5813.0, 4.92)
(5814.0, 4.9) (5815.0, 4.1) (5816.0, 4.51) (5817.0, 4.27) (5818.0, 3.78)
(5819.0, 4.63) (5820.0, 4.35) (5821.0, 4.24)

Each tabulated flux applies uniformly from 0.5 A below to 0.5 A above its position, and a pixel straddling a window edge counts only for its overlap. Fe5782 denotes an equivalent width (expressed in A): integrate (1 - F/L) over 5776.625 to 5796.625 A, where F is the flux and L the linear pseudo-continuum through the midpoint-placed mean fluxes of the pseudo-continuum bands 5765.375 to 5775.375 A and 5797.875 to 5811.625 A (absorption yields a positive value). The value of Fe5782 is 1.2 A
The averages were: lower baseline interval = 4.26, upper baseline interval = 4.52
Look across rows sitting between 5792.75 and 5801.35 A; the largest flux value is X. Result 5.03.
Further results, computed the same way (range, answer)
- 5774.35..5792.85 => 4.45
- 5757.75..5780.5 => 4.81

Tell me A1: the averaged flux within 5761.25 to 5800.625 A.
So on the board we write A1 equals 4.17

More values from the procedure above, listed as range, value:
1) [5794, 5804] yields 4.49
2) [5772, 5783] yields 4.23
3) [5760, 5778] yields 4.18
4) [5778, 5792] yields 4.07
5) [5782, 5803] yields 4.22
